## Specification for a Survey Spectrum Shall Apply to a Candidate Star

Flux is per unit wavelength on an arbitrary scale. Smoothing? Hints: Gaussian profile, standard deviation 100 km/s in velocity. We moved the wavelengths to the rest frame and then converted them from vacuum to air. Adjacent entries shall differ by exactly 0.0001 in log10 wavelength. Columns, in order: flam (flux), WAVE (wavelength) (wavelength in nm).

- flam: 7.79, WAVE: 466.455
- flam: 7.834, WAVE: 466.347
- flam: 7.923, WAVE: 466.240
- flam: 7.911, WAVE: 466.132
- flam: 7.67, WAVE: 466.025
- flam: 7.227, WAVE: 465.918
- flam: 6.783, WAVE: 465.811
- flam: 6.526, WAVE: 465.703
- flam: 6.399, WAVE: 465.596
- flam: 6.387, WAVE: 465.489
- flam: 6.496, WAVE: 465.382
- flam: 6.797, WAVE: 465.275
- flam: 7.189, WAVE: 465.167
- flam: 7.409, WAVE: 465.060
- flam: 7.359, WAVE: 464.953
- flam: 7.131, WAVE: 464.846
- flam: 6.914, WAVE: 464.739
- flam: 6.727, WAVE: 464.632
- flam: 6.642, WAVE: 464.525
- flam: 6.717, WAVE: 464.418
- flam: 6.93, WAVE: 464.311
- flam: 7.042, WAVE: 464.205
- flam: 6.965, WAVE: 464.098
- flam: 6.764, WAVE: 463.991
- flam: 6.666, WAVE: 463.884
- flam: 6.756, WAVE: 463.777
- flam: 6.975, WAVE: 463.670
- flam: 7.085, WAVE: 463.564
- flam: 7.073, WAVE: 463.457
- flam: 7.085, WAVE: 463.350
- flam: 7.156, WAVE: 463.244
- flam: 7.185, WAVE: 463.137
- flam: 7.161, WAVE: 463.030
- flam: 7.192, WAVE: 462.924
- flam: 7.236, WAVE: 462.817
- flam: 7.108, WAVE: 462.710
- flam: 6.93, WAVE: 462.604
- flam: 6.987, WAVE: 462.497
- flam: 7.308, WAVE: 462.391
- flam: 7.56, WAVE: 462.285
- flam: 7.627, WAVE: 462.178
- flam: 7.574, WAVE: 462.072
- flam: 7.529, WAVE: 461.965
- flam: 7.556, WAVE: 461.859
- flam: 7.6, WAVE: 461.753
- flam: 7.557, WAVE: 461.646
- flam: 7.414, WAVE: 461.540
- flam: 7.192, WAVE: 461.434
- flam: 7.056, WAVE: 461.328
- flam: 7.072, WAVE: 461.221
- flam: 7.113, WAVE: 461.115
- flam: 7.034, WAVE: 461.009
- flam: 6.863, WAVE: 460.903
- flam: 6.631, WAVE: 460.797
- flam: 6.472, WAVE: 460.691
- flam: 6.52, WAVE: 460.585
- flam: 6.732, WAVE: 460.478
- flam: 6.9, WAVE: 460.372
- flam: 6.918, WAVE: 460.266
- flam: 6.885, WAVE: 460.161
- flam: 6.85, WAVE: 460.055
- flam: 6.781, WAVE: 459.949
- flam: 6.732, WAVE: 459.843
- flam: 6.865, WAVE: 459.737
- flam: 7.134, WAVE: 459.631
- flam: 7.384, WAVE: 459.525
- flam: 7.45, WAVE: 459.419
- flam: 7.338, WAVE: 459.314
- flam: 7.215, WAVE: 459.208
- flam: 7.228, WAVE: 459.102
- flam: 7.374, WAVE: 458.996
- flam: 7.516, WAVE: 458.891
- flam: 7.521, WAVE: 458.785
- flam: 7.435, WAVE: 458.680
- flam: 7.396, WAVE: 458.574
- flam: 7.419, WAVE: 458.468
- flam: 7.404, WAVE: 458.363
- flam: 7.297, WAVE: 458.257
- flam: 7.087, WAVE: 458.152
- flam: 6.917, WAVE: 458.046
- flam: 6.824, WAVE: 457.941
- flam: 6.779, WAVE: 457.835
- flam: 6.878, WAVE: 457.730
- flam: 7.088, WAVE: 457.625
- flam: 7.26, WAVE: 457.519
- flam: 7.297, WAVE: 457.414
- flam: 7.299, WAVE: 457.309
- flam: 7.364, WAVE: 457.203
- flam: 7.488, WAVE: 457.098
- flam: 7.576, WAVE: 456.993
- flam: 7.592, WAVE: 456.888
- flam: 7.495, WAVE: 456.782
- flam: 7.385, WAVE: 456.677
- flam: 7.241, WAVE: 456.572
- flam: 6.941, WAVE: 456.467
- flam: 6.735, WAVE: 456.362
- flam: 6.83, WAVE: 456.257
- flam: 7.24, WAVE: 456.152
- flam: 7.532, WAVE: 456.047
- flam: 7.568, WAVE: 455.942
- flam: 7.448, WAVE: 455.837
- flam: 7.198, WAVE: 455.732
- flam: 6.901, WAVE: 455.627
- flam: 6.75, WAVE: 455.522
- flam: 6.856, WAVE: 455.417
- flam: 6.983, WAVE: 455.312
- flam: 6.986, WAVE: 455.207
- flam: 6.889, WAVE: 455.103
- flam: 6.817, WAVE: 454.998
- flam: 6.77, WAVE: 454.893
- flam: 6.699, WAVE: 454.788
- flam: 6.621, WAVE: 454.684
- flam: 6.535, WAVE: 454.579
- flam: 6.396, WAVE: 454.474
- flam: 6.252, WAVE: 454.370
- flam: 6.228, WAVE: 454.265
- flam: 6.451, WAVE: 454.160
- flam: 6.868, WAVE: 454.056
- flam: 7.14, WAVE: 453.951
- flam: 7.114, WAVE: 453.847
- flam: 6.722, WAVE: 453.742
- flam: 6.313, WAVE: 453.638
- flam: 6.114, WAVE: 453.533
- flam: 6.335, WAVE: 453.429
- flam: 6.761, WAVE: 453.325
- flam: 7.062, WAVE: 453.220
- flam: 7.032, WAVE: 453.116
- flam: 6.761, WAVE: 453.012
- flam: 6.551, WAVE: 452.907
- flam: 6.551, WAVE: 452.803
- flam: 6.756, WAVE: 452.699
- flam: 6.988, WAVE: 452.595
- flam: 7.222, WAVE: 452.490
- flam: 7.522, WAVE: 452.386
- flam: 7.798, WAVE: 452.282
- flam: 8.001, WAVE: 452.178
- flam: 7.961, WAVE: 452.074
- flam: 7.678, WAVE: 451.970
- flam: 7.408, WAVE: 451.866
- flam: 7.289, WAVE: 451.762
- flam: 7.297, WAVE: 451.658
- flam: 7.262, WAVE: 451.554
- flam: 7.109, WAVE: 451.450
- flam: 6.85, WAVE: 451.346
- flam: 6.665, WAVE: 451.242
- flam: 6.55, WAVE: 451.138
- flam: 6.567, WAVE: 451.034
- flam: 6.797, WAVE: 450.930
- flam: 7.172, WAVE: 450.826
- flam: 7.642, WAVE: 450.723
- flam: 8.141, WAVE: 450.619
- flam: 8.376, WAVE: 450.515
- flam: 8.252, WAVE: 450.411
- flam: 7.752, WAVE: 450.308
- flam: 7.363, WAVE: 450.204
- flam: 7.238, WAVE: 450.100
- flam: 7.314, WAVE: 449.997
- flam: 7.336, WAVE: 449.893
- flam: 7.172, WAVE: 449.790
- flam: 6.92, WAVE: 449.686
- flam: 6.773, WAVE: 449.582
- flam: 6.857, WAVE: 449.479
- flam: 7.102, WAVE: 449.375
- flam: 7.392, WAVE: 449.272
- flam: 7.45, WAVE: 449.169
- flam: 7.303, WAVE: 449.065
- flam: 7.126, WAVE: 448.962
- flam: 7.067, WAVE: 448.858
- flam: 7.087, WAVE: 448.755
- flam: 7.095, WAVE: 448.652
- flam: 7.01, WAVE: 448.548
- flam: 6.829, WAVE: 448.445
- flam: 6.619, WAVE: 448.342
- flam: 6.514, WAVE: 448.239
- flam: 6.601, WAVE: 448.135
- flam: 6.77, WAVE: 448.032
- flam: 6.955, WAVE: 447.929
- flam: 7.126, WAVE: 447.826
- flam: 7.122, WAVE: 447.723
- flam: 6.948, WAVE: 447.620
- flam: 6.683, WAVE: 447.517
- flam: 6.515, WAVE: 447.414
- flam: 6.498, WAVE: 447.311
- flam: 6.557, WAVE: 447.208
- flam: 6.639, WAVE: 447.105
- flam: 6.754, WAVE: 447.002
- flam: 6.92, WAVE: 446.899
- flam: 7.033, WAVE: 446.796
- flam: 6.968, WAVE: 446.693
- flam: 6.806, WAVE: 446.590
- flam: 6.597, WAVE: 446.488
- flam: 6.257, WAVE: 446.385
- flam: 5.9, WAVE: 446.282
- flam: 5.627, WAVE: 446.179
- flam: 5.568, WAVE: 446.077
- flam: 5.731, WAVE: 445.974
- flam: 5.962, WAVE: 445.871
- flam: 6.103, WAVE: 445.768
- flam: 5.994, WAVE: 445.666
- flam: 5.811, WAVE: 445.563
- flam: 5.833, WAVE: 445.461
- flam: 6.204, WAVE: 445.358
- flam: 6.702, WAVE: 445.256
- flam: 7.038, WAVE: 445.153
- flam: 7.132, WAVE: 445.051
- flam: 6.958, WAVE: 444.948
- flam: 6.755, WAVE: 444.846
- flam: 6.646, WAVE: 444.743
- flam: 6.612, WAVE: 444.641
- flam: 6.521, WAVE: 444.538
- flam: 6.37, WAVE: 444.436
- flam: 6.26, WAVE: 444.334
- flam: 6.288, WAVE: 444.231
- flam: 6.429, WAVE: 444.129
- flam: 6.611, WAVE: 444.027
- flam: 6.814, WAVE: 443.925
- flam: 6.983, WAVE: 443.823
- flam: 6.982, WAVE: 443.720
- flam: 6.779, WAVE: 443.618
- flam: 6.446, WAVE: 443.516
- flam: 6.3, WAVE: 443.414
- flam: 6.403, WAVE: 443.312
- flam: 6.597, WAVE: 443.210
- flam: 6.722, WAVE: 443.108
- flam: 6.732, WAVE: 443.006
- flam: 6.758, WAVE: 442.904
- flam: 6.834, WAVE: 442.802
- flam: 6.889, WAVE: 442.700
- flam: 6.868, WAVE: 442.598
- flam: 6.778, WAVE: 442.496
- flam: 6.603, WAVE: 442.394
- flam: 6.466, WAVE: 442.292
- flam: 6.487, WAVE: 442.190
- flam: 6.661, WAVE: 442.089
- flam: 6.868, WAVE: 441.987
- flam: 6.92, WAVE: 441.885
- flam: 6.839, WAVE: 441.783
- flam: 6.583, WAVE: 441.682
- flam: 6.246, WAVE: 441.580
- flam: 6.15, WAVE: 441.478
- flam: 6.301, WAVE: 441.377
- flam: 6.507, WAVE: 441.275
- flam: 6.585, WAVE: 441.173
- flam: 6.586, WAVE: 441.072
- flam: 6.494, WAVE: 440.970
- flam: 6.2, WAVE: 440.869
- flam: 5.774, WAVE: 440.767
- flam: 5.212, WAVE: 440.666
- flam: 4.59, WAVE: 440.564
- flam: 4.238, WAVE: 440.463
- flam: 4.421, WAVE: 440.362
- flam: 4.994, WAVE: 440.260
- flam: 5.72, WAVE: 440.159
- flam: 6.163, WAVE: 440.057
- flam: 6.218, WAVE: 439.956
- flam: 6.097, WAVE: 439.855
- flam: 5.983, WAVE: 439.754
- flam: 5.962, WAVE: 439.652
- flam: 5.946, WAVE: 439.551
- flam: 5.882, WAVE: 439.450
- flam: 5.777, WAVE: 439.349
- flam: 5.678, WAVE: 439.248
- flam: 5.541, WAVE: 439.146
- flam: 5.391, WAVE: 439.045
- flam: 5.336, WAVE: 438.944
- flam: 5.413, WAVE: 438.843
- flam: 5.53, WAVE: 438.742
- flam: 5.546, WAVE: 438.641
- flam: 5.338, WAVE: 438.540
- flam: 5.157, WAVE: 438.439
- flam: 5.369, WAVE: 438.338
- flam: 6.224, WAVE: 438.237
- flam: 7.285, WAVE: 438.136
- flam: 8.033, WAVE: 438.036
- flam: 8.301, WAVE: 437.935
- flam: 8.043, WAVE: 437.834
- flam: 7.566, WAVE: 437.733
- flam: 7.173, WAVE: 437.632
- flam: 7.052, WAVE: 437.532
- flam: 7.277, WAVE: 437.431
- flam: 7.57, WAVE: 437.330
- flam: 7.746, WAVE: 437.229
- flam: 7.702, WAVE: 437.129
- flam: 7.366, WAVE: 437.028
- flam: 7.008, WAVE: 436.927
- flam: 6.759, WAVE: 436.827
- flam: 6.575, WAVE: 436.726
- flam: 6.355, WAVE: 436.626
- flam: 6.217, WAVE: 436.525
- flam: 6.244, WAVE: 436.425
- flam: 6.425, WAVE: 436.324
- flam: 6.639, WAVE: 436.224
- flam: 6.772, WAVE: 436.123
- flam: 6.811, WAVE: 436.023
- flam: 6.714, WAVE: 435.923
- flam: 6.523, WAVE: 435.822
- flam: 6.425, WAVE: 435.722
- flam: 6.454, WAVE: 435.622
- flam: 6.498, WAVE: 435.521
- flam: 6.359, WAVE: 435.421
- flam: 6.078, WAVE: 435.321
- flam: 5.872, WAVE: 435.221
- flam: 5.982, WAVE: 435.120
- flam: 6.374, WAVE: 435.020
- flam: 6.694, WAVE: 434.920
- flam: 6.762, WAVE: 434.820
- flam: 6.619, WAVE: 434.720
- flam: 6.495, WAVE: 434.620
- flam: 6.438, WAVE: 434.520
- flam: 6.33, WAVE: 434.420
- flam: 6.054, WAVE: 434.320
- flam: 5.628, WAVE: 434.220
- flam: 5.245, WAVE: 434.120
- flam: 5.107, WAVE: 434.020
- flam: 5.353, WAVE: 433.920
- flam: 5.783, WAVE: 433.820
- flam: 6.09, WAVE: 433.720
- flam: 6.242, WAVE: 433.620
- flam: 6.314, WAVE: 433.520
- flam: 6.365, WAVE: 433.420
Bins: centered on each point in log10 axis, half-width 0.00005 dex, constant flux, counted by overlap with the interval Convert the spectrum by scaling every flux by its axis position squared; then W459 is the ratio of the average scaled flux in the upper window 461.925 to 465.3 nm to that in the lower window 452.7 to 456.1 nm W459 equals 1.09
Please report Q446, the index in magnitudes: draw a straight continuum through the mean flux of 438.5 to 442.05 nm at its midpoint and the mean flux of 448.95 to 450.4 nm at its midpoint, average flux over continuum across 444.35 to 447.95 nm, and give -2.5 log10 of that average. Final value 0.04 mag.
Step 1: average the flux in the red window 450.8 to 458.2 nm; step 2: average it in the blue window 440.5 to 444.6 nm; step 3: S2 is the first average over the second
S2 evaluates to 1.08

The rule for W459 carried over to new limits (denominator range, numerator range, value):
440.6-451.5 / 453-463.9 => 1.11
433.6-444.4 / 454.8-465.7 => 1.23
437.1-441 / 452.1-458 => 1.22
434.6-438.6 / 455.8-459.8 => 1.19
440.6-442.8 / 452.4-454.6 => 1.09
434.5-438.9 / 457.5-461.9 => 1.19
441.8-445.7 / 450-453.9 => 1.12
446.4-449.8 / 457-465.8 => 1.09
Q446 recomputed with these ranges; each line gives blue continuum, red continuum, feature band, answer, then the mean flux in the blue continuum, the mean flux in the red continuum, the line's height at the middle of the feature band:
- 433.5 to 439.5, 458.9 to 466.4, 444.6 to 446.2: 0.054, 6.39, 7.09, 6.63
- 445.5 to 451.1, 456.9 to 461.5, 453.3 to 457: 0.020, 6.86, 7.11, 7.02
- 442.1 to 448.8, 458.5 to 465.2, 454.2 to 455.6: 0.034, 6.59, 7.11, 6.89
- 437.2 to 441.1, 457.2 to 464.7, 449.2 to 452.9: -0.098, 6.11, 7.1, 6.65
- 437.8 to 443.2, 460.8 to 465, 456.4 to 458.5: -0.052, 6.17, 7.12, 6.89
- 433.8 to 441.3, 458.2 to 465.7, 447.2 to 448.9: -0.036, 6.25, 7.08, 6.61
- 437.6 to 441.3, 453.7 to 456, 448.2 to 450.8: -0.115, 6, 6.83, 6.54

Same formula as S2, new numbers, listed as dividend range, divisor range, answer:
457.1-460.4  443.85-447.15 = 1.11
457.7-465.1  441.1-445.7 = 1.08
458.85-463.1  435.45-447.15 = 1.11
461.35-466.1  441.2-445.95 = 1.08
